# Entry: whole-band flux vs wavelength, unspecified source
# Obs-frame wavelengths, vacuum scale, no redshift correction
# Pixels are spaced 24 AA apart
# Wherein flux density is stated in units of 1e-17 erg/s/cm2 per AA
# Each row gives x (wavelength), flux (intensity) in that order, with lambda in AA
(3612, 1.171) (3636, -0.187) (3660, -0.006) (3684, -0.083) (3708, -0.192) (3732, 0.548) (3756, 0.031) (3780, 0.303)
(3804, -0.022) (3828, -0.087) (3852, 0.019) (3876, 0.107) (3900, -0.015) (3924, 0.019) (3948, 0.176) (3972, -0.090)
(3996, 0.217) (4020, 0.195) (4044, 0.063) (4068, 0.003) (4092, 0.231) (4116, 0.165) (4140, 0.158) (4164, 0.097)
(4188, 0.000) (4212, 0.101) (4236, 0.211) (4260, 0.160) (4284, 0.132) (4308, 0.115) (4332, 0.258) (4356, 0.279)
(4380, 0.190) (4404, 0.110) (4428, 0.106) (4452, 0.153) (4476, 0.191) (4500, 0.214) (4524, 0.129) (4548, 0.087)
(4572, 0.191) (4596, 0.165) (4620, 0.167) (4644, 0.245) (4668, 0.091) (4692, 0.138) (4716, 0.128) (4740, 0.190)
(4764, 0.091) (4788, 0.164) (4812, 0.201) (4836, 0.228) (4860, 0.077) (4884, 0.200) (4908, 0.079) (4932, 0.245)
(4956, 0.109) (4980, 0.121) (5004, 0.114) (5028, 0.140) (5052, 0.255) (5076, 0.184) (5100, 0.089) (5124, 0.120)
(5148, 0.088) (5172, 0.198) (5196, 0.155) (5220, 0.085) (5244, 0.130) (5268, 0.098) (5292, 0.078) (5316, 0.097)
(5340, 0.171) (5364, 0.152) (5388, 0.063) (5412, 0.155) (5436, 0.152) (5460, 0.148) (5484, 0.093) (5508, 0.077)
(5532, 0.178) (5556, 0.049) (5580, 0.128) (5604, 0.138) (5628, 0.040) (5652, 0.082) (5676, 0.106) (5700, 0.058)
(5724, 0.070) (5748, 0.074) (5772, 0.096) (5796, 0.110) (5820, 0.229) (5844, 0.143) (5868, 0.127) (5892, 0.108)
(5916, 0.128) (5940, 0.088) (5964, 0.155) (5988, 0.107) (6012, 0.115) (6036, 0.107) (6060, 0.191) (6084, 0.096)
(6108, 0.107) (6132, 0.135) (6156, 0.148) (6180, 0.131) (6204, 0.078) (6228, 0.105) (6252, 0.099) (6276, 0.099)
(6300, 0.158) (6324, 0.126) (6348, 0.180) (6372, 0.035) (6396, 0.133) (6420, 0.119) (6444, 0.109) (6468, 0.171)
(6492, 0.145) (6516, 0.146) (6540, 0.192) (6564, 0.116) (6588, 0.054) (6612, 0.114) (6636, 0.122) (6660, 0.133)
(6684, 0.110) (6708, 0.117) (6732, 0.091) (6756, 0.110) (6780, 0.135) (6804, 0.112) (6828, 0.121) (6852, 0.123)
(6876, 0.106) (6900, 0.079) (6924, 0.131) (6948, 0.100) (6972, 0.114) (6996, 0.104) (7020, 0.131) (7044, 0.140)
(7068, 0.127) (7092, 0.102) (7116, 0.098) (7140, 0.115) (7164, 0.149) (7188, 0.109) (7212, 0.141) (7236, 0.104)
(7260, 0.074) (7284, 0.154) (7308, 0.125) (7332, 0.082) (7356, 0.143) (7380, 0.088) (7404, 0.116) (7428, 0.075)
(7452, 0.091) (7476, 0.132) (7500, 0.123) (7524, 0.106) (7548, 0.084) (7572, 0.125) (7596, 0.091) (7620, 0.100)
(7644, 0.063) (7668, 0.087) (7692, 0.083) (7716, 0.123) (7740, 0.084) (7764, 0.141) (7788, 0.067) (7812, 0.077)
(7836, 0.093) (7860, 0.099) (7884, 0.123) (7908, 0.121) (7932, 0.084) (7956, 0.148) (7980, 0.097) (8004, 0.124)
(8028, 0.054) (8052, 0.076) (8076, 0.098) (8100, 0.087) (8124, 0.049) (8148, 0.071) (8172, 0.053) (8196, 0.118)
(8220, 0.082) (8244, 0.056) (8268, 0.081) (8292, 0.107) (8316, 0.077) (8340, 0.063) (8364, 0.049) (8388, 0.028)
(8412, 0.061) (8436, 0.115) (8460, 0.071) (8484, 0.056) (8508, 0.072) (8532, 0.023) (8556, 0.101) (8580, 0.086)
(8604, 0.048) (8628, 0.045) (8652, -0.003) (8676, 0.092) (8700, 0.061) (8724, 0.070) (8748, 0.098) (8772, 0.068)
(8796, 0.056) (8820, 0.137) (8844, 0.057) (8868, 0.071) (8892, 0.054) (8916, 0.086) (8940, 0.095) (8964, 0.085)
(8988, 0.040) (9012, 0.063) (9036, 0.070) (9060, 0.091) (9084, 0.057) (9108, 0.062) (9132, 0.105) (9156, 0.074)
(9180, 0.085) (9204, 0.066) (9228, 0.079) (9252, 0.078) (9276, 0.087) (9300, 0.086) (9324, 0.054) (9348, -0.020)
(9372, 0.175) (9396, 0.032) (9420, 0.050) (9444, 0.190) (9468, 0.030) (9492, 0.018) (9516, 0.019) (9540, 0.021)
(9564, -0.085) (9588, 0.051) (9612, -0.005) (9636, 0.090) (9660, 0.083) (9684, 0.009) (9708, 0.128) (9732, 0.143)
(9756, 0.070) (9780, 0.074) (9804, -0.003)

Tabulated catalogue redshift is 0.07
